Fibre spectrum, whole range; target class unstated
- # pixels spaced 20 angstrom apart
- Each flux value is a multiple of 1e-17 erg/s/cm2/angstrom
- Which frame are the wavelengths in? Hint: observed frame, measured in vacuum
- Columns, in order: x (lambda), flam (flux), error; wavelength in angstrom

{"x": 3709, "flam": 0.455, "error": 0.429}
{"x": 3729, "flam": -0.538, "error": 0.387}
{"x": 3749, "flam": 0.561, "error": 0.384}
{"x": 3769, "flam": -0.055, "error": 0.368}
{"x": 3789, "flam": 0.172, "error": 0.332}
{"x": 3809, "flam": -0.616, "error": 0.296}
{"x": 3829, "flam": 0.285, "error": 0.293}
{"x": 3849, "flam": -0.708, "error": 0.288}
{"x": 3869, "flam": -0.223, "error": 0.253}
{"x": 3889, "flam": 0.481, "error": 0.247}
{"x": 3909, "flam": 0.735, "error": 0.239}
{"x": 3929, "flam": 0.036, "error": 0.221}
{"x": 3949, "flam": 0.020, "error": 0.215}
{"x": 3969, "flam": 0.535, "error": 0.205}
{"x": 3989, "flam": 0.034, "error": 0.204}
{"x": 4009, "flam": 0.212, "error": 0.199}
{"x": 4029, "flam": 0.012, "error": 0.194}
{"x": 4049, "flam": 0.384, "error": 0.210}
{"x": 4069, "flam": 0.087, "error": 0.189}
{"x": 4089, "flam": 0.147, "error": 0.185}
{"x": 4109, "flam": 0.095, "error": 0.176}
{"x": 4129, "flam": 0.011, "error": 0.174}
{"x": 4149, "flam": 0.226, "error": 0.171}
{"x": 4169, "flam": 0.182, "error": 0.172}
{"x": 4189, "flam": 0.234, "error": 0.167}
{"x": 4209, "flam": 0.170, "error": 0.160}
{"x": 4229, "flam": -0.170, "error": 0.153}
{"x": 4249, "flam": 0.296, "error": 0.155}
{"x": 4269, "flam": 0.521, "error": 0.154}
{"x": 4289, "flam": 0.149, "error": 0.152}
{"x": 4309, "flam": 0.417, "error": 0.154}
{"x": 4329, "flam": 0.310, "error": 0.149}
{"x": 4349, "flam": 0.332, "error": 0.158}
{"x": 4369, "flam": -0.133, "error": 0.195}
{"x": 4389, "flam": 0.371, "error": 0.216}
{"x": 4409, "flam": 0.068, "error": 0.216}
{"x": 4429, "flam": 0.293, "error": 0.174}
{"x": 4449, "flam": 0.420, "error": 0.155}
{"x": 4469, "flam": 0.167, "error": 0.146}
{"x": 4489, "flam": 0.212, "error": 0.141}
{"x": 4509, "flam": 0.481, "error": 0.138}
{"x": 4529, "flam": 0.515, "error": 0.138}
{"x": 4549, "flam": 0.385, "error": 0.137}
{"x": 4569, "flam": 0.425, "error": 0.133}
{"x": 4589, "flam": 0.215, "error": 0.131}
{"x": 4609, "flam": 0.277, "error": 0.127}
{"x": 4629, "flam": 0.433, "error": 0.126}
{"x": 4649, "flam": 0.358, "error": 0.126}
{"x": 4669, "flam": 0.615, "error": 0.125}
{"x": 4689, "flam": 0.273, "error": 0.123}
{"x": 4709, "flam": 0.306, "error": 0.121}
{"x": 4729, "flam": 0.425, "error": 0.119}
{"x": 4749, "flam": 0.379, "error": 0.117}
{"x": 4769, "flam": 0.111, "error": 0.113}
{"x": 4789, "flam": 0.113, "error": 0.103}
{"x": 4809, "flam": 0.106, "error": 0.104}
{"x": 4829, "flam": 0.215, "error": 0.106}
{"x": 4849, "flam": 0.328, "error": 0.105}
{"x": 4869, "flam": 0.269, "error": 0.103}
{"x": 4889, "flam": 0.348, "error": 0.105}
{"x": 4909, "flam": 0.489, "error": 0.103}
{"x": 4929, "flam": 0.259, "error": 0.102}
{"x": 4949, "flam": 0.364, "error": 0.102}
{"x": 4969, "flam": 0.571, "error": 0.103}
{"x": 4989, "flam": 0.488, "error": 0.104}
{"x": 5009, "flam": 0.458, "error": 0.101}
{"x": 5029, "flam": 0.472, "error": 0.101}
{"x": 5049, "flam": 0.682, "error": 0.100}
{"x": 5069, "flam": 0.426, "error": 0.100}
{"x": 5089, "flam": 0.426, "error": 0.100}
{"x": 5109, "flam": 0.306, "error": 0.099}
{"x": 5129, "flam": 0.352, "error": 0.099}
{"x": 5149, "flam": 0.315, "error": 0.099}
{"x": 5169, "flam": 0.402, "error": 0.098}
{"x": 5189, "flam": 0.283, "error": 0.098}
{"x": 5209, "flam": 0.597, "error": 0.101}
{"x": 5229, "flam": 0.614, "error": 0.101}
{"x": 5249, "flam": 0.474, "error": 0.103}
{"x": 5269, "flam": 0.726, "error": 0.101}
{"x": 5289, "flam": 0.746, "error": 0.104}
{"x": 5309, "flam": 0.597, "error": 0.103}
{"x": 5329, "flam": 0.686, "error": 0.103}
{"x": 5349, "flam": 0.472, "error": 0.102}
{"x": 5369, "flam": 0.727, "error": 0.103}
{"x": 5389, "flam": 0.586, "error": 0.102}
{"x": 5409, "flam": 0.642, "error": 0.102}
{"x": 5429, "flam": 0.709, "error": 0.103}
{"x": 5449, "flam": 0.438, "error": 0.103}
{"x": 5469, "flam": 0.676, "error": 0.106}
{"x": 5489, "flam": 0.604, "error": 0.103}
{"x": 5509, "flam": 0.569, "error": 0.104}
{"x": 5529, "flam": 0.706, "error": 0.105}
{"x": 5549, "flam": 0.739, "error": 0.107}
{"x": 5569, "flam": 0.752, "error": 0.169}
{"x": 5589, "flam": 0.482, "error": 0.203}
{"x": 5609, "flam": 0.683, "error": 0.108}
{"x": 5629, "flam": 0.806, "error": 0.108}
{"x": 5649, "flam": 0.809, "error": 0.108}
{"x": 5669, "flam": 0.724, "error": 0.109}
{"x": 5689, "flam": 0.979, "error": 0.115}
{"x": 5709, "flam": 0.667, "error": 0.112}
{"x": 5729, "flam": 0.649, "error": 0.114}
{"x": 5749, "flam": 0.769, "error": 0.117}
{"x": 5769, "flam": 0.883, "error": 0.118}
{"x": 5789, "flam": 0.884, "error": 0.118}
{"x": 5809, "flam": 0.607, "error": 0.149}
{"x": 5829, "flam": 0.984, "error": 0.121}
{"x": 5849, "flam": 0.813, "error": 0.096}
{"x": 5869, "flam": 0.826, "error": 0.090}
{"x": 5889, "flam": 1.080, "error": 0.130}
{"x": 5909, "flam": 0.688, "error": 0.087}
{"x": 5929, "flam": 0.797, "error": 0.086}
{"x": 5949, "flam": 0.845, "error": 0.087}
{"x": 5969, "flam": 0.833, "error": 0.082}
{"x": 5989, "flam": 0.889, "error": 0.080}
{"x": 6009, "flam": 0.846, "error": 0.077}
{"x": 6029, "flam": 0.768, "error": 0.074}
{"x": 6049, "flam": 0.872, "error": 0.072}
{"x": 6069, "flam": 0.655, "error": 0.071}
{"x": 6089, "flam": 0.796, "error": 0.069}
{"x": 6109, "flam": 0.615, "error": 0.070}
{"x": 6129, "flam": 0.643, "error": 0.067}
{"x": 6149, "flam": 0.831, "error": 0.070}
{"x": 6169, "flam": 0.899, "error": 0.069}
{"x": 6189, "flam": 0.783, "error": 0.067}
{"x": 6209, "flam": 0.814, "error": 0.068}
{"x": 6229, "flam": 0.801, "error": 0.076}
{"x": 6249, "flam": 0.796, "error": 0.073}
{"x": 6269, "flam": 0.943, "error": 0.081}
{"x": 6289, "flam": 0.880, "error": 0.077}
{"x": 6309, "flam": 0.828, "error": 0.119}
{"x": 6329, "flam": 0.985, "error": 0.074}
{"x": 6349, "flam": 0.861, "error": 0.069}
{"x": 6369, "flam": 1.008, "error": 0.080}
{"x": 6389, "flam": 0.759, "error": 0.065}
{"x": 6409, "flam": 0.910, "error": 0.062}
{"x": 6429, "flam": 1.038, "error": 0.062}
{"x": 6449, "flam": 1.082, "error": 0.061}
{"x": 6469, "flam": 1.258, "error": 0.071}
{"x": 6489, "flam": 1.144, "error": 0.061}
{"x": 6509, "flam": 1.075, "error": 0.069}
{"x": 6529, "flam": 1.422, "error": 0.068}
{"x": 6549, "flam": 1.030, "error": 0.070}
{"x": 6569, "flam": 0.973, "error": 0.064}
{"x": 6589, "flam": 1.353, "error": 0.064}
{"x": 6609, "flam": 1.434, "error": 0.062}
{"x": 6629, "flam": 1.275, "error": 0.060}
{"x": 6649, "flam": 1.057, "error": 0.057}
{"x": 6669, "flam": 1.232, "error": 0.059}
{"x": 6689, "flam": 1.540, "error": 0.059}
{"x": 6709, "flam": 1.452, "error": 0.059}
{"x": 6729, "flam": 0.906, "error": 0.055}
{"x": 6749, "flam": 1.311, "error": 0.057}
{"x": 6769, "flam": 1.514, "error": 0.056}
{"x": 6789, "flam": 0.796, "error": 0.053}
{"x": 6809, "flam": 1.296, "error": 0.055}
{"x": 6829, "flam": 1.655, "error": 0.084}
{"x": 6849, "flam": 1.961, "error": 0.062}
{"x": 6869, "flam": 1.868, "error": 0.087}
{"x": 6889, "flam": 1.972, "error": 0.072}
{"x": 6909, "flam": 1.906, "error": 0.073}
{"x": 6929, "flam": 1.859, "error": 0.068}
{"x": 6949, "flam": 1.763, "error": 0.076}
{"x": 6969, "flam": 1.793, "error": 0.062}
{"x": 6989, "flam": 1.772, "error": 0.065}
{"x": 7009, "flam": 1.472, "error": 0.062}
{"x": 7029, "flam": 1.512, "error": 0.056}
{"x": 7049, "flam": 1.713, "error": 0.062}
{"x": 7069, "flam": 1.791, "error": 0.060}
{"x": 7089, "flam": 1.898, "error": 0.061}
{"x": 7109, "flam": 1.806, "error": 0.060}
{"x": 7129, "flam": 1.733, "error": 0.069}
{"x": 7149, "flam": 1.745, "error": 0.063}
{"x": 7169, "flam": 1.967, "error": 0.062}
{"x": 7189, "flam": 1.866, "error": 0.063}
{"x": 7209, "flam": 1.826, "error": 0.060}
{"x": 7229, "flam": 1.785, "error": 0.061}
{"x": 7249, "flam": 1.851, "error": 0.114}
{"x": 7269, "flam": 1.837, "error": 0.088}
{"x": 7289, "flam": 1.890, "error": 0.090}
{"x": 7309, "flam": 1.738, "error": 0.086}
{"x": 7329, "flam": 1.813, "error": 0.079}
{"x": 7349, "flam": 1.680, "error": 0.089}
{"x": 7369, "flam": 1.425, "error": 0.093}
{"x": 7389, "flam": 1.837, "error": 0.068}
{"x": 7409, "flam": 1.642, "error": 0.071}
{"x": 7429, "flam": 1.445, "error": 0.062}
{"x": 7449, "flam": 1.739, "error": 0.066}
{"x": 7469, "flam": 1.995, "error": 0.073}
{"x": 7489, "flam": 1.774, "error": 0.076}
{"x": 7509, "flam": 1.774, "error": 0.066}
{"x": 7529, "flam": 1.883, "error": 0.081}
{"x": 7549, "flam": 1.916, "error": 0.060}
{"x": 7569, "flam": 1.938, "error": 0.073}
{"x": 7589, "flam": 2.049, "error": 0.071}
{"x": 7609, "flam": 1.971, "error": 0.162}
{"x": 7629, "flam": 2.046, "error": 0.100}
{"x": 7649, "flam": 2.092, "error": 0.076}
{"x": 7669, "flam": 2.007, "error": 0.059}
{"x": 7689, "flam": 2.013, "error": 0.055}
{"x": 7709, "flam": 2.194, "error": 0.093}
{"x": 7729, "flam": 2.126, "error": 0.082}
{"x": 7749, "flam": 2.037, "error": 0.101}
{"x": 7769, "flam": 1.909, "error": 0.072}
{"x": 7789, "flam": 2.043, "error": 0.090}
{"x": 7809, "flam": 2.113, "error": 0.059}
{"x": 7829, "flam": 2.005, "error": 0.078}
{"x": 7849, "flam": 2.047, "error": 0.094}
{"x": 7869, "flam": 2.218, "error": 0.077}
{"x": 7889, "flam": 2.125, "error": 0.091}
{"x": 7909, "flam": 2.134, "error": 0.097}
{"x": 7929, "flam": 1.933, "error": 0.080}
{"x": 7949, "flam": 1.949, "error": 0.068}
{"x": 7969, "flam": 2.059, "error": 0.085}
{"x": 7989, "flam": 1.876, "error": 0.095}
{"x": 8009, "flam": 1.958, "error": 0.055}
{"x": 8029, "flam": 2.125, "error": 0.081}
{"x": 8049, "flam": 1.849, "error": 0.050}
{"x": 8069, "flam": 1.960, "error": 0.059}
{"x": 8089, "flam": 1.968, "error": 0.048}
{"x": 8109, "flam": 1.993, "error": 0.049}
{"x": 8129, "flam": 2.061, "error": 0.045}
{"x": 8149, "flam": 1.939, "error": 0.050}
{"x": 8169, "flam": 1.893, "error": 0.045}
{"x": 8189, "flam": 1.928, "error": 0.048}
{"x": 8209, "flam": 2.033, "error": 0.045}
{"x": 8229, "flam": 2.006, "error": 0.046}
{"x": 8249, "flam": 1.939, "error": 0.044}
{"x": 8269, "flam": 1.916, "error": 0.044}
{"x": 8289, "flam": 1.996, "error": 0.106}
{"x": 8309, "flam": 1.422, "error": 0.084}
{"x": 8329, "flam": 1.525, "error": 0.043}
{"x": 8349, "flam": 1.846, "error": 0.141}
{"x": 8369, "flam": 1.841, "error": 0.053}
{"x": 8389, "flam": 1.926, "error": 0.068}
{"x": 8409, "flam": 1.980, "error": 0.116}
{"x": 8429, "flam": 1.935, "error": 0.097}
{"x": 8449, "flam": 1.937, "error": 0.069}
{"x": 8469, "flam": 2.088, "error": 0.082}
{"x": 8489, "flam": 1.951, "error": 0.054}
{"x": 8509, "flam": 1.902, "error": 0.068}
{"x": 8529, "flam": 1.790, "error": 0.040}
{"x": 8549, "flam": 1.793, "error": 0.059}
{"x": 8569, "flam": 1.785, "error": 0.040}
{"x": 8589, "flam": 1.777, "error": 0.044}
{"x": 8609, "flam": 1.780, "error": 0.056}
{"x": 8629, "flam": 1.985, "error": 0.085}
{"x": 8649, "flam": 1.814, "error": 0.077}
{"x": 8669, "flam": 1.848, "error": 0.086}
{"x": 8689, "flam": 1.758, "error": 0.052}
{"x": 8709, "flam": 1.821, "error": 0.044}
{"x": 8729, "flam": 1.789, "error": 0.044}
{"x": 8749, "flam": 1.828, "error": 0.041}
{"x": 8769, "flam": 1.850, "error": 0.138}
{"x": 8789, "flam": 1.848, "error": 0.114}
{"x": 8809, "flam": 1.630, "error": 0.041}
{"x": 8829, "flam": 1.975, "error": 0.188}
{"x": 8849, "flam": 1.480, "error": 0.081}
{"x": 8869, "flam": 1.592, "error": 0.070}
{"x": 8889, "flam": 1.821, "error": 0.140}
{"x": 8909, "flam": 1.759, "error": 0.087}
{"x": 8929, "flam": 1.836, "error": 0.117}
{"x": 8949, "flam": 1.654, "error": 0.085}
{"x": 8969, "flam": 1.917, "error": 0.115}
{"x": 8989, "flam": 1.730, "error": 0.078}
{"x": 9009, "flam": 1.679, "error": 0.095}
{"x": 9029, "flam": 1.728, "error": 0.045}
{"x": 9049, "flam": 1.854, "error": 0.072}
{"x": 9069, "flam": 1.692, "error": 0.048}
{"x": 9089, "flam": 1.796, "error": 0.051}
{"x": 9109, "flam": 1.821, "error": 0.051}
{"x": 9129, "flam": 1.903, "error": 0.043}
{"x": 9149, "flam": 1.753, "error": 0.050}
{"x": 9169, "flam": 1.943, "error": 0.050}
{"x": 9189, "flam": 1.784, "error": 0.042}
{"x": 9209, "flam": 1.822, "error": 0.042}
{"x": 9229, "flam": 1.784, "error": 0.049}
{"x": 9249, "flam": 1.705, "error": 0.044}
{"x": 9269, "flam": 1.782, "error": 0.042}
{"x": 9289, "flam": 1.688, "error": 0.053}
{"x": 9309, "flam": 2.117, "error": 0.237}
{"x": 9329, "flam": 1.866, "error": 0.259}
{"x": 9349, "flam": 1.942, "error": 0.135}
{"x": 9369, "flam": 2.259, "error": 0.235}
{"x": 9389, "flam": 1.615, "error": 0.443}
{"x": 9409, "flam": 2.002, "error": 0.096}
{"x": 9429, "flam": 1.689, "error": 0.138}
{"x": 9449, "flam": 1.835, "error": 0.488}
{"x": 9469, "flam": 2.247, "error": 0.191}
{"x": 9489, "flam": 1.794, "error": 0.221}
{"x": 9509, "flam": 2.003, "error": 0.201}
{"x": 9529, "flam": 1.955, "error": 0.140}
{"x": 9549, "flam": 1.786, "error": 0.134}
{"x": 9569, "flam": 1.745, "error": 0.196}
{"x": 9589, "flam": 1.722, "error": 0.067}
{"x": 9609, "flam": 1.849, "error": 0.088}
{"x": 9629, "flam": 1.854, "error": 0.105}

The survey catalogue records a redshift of 0.71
